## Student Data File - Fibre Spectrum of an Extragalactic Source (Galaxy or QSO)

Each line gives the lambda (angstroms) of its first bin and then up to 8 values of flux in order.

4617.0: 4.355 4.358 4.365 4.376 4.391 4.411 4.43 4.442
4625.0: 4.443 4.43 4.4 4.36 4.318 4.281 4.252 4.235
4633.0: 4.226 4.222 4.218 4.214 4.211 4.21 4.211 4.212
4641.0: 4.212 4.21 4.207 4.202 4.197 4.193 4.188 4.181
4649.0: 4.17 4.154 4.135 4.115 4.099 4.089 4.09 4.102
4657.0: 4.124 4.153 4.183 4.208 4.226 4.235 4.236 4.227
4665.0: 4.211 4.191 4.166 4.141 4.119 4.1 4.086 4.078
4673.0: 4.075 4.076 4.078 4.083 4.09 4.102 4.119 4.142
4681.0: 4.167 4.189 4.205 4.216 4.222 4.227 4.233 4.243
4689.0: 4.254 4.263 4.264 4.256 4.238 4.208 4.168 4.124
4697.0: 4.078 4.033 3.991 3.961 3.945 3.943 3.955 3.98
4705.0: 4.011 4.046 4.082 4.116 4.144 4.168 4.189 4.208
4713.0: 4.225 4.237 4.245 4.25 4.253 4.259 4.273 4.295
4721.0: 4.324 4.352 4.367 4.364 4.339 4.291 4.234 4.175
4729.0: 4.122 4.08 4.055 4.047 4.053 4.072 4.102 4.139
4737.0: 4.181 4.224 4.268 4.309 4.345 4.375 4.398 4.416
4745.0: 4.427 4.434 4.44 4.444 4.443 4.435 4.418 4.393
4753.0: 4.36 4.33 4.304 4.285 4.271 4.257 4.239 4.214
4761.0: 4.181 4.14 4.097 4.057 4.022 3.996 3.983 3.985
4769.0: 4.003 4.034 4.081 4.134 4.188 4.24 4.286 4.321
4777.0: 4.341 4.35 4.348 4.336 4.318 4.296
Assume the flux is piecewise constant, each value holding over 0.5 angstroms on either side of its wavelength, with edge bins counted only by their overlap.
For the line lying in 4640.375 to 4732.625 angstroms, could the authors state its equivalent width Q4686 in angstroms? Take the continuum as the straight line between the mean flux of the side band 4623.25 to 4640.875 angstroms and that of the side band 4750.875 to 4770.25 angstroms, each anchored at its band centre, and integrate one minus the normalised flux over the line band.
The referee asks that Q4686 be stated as 1.7 angstroms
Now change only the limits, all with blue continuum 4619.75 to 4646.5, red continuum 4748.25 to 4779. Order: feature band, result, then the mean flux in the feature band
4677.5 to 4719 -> 1.0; 4.15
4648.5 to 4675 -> 0.8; 4.14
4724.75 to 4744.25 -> 0.1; 4.21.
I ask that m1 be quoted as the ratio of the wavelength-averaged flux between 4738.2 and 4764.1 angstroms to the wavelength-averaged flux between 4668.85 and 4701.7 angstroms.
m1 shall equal 1.04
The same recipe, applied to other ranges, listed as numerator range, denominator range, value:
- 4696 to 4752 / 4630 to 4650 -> 1.00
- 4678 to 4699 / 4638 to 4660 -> 1.00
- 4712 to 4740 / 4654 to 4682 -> 1.02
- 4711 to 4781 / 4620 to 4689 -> 1.01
